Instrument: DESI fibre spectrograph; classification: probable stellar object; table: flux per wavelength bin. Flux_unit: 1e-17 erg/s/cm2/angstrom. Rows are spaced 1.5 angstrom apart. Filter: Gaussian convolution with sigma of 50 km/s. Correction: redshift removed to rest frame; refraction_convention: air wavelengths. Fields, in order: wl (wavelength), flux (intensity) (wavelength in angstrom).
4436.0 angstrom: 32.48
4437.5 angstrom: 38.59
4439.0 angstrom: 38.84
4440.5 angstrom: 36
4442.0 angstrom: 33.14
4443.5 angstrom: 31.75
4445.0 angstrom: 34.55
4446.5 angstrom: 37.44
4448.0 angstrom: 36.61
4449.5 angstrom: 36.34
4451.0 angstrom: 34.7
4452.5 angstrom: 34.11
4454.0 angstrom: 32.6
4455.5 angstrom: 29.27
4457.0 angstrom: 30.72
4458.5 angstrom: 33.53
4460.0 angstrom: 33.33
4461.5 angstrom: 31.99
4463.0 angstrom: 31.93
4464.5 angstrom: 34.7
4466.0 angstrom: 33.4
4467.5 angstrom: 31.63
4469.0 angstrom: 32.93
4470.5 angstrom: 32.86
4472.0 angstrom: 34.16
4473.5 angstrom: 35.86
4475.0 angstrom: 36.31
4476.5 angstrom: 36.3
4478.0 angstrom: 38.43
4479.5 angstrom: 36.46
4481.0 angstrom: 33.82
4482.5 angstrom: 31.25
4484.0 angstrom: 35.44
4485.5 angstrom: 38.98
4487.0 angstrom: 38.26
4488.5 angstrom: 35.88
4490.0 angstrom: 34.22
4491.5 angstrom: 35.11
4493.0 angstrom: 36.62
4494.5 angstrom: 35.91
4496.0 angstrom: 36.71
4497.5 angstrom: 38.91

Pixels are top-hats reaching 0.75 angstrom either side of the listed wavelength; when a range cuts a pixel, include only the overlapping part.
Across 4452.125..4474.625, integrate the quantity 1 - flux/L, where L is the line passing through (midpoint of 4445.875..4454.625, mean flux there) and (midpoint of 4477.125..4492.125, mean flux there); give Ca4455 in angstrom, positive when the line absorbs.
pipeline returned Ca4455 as 1.6 angstrom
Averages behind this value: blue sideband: 35.3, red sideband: 35.8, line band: 32.9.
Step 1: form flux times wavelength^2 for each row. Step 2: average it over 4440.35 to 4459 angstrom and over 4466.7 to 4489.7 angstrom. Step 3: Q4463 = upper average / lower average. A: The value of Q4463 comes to 1.1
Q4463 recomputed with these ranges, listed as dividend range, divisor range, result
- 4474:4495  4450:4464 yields 1.12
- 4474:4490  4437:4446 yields 1.03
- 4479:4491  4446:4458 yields 1.06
